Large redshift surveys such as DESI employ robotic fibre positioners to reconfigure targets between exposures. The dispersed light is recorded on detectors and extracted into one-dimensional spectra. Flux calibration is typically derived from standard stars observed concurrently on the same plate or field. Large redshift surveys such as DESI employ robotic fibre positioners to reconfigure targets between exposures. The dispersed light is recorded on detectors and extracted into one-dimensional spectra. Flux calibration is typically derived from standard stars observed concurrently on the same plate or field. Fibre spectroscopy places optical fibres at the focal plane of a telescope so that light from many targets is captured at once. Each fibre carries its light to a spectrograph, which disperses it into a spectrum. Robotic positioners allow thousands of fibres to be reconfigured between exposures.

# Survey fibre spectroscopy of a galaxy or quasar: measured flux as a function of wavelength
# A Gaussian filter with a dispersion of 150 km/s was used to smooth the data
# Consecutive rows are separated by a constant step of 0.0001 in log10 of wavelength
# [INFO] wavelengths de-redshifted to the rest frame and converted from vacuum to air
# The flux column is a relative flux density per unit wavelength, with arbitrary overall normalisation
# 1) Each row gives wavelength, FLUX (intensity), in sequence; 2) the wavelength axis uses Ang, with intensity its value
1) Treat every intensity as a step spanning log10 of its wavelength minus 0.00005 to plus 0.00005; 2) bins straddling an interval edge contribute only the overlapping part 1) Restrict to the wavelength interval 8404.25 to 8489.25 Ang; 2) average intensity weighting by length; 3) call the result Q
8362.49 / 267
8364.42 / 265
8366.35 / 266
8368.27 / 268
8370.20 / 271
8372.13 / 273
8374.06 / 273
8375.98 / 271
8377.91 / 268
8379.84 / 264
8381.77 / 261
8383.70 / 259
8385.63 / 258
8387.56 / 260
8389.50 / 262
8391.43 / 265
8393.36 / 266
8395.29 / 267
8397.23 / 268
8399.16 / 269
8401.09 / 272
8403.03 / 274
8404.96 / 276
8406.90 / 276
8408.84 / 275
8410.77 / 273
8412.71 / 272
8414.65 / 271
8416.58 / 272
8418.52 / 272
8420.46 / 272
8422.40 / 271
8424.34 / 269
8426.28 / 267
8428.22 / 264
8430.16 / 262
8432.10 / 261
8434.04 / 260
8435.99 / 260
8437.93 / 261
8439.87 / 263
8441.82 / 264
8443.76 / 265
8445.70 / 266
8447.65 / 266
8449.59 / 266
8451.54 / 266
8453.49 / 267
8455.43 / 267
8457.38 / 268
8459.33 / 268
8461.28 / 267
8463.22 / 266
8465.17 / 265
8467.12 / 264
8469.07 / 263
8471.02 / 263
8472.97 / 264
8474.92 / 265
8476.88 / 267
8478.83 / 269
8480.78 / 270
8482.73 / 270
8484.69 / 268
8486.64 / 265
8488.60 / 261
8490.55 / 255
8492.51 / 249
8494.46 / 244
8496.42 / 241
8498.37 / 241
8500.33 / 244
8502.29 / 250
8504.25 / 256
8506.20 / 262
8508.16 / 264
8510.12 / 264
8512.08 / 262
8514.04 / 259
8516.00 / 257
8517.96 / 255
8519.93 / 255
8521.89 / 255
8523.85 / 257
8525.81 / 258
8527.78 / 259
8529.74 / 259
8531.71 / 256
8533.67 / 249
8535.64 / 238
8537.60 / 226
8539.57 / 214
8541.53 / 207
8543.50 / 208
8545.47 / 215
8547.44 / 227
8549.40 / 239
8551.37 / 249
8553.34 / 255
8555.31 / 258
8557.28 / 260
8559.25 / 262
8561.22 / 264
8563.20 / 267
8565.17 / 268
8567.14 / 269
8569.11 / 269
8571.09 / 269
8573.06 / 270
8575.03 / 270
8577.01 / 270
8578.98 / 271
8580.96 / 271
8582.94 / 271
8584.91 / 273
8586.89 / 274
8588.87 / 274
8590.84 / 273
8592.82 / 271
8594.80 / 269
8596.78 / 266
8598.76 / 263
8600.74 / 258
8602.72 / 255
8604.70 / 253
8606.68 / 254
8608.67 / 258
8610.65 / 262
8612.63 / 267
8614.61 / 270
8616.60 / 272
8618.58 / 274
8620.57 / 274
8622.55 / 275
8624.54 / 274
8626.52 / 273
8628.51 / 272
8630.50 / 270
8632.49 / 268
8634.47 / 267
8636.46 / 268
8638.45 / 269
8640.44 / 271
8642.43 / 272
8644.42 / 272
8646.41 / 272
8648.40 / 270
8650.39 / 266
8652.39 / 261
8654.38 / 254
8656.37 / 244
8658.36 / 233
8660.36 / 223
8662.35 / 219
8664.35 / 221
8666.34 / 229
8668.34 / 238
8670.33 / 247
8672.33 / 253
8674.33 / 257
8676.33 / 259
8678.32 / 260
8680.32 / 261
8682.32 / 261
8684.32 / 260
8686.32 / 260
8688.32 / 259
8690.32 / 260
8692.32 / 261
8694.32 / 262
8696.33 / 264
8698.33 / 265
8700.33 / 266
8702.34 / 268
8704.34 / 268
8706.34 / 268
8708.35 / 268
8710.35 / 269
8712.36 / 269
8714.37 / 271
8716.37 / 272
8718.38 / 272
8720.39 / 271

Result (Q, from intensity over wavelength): 267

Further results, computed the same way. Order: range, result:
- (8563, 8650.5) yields 269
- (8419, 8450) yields 265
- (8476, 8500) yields 258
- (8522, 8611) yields 256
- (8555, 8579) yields 267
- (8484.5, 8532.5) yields 256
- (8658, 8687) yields 245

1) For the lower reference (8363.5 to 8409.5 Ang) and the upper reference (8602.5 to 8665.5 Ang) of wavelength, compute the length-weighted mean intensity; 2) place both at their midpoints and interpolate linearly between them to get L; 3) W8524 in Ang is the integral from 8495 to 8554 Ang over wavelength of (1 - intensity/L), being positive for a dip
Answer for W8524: 4.0 Ang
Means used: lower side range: 268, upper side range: 261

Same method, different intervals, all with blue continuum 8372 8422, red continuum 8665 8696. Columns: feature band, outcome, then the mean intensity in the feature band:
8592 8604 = -0.20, 263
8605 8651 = -2.04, 269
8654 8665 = 1.05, 231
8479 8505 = 0.87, 255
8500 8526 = 0.58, 257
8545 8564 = 0.78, 250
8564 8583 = -0.70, 270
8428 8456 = 0.29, 264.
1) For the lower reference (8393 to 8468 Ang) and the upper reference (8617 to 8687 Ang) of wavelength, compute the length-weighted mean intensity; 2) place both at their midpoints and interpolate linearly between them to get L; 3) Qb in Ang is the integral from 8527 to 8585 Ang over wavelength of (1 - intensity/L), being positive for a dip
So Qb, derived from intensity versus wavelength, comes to 2.2 Ang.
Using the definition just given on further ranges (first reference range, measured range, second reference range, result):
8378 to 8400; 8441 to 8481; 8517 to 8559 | -1.93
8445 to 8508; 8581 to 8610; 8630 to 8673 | -1.03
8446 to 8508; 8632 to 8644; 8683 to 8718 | -0.23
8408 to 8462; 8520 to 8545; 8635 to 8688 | 2.00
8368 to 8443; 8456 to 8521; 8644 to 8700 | 0.73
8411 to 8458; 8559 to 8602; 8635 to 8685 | -1.77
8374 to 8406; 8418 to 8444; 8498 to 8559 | -0.41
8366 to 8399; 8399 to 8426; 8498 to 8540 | -0.96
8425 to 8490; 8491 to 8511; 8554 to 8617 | 1.05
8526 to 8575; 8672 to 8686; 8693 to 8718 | 0.28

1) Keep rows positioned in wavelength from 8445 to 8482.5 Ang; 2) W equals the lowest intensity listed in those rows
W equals 263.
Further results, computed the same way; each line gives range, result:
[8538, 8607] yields 207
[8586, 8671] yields 219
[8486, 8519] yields 241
